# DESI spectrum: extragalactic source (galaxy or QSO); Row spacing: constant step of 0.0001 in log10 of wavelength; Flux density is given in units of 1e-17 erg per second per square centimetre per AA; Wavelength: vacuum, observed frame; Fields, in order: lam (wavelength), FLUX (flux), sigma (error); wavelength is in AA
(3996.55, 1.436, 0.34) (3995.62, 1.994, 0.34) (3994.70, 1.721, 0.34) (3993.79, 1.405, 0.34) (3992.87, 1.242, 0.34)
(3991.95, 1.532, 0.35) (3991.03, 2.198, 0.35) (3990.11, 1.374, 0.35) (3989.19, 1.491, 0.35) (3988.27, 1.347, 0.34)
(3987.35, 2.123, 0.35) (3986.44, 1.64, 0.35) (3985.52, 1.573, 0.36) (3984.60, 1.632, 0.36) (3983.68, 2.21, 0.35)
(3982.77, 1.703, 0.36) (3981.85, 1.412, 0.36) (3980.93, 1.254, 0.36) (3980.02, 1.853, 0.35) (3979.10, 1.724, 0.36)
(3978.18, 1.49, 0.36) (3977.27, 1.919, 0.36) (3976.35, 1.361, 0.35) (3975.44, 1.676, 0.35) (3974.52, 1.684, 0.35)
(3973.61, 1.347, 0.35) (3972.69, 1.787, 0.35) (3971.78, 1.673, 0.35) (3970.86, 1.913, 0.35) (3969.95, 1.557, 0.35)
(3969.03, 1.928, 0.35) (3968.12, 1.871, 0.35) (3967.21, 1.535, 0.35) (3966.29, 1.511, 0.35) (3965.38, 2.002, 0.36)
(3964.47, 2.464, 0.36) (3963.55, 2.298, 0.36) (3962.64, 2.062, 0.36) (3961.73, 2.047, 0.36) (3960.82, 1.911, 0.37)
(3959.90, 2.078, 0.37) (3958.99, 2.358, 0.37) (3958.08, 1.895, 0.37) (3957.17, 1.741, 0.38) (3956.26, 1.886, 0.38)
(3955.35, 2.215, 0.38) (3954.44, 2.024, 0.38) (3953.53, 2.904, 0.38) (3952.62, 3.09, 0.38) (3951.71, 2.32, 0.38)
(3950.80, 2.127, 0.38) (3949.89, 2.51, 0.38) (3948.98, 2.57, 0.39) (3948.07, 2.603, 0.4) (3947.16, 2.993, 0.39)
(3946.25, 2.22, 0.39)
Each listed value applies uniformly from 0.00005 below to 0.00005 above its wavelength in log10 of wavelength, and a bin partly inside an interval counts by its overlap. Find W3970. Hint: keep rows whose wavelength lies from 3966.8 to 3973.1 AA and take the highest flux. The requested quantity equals 1.928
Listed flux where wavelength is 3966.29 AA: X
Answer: 1.511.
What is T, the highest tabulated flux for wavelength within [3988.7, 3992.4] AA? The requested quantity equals 2.198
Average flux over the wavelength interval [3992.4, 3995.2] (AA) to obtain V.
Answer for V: 1.47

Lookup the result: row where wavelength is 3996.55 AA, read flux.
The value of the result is 1.436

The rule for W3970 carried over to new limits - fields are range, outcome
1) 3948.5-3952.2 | 2.57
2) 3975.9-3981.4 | 1.919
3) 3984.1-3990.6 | 2.123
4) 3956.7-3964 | 2.358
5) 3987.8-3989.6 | 1.491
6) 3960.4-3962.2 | 2.047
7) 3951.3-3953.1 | 3.09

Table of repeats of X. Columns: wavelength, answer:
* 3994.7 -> 1.721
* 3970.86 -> 1.913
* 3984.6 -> 1.632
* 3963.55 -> 2.298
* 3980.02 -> 1.853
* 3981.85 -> 1.412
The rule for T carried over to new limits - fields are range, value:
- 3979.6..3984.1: 2.21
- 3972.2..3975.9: 1.787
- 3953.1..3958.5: 2.904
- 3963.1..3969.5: 2.464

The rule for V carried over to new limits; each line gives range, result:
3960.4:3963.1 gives 2.01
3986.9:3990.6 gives 1.58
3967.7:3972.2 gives 1.79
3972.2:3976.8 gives 1.57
